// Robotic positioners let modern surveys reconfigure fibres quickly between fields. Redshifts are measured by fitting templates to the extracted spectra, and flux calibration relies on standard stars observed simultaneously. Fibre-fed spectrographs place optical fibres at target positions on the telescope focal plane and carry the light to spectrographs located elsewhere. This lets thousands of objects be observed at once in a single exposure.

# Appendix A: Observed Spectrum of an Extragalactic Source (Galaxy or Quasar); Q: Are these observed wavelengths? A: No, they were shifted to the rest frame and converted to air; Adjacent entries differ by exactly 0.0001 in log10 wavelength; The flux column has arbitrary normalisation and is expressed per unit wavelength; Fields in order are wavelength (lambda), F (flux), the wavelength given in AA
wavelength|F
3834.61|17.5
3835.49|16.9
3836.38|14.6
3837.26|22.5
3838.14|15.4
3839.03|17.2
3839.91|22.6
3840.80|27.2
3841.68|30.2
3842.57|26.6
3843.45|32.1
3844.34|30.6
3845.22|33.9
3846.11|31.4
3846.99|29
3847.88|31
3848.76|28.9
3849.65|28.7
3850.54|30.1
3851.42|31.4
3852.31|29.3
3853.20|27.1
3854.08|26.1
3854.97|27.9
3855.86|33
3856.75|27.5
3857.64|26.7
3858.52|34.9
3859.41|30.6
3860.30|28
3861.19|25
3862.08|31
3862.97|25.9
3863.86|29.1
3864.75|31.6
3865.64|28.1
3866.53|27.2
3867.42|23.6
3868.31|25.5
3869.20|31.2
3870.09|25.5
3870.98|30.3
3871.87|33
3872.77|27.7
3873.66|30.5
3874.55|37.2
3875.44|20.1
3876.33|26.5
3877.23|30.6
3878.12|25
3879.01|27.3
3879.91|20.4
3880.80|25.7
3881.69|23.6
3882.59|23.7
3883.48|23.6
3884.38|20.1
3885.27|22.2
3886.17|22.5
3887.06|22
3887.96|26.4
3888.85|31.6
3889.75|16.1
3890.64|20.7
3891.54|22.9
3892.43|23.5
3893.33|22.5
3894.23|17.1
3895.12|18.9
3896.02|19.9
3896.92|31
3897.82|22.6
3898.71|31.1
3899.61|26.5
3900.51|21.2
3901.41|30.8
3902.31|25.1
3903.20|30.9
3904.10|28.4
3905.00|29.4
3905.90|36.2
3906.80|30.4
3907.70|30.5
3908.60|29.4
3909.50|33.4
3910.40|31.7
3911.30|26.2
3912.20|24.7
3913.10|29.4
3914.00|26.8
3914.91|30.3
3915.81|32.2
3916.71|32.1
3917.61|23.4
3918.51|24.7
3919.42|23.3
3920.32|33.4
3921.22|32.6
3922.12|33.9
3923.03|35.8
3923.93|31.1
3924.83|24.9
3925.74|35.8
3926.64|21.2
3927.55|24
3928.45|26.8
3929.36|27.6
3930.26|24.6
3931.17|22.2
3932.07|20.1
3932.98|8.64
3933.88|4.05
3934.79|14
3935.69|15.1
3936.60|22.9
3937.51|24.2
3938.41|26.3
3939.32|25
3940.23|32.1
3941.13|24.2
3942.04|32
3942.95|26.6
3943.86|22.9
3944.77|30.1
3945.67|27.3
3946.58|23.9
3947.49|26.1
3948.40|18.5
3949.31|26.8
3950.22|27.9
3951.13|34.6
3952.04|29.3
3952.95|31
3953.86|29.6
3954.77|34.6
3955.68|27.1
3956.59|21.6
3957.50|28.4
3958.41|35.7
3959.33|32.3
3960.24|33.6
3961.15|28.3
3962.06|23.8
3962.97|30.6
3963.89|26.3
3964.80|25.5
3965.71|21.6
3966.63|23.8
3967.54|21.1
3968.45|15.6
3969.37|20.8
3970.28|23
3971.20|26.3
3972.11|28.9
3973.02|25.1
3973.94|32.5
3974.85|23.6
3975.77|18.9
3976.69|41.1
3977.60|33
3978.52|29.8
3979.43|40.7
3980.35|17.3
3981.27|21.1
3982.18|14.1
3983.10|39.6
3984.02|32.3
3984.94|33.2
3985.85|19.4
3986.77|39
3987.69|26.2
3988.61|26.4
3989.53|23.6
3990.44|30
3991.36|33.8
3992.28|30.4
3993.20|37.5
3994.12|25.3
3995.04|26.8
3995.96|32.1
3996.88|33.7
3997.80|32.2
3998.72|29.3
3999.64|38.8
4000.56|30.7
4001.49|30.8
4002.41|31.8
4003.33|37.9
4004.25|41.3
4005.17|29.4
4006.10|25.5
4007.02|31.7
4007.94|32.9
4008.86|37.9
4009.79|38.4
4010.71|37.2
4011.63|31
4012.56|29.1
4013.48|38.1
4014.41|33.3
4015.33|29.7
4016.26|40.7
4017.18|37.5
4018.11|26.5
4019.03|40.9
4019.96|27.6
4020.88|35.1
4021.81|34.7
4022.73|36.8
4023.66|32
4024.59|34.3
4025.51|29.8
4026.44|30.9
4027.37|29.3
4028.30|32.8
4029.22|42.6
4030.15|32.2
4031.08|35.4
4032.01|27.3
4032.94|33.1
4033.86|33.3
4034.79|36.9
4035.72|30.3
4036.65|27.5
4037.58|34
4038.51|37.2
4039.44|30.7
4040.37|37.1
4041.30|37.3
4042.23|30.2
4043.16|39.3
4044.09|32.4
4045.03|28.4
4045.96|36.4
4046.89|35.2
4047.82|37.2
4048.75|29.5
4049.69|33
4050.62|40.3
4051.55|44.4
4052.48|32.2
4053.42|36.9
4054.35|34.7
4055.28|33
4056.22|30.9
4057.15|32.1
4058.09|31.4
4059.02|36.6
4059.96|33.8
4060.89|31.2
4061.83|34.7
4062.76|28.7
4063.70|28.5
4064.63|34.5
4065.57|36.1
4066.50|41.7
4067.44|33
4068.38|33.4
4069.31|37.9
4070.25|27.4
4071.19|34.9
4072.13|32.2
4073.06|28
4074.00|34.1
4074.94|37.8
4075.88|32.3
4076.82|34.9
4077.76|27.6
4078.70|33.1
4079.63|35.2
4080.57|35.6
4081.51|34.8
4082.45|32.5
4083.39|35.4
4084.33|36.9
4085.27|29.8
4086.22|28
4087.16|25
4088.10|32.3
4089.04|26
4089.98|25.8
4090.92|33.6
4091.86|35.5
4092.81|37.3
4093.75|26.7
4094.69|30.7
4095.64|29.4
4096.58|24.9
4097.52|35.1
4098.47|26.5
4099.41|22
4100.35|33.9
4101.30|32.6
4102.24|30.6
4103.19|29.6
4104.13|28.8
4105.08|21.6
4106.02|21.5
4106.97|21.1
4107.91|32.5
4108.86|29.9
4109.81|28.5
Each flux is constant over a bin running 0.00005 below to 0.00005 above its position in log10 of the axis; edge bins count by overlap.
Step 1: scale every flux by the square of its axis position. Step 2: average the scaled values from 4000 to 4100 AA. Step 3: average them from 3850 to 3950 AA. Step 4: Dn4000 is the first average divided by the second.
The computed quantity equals 1.35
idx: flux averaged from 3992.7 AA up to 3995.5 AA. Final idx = 29.9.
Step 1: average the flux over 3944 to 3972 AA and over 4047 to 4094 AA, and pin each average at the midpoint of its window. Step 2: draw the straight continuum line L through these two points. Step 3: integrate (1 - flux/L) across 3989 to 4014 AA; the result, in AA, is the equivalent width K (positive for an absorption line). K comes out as -2.7 AA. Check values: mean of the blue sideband 26.8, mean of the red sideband 33.2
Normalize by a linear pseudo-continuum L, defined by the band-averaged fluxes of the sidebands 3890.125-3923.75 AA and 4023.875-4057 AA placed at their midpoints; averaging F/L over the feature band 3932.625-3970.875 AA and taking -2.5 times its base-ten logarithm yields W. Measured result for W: 0.18 mag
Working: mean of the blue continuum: 27.7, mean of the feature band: 25.2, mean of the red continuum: 33.9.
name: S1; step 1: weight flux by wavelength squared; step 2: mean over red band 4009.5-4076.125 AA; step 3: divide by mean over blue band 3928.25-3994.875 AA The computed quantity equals 1.33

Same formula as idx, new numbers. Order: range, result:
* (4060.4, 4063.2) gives 31.6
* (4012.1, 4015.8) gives 32.5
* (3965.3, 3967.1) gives 22.7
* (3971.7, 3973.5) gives 27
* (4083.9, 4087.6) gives 29.8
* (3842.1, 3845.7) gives 30.8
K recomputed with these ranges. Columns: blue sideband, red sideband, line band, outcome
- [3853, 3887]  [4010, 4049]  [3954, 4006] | 4.6 AA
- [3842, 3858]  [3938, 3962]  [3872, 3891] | 2.6 AA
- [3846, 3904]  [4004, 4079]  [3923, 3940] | 3.7 AA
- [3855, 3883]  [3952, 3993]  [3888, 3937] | 3.6 AA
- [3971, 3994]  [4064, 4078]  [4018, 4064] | -2.1 AA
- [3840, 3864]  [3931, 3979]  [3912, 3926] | -1.4 AA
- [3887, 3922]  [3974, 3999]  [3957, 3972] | 1.4 AA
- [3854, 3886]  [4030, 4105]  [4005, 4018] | -1.0 AA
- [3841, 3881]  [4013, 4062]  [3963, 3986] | 4.1 AA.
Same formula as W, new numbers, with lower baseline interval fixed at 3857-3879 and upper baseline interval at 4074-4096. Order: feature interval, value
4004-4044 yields -0.09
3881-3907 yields 0.17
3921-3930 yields 0.01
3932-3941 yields 0.46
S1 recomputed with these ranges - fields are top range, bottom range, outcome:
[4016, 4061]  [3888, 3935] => 1.38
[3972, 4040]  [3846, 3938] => 1.27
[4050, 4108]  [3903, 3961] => 1.26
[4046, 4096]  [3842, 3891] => 1.33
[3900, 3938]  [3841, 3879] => 0.94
